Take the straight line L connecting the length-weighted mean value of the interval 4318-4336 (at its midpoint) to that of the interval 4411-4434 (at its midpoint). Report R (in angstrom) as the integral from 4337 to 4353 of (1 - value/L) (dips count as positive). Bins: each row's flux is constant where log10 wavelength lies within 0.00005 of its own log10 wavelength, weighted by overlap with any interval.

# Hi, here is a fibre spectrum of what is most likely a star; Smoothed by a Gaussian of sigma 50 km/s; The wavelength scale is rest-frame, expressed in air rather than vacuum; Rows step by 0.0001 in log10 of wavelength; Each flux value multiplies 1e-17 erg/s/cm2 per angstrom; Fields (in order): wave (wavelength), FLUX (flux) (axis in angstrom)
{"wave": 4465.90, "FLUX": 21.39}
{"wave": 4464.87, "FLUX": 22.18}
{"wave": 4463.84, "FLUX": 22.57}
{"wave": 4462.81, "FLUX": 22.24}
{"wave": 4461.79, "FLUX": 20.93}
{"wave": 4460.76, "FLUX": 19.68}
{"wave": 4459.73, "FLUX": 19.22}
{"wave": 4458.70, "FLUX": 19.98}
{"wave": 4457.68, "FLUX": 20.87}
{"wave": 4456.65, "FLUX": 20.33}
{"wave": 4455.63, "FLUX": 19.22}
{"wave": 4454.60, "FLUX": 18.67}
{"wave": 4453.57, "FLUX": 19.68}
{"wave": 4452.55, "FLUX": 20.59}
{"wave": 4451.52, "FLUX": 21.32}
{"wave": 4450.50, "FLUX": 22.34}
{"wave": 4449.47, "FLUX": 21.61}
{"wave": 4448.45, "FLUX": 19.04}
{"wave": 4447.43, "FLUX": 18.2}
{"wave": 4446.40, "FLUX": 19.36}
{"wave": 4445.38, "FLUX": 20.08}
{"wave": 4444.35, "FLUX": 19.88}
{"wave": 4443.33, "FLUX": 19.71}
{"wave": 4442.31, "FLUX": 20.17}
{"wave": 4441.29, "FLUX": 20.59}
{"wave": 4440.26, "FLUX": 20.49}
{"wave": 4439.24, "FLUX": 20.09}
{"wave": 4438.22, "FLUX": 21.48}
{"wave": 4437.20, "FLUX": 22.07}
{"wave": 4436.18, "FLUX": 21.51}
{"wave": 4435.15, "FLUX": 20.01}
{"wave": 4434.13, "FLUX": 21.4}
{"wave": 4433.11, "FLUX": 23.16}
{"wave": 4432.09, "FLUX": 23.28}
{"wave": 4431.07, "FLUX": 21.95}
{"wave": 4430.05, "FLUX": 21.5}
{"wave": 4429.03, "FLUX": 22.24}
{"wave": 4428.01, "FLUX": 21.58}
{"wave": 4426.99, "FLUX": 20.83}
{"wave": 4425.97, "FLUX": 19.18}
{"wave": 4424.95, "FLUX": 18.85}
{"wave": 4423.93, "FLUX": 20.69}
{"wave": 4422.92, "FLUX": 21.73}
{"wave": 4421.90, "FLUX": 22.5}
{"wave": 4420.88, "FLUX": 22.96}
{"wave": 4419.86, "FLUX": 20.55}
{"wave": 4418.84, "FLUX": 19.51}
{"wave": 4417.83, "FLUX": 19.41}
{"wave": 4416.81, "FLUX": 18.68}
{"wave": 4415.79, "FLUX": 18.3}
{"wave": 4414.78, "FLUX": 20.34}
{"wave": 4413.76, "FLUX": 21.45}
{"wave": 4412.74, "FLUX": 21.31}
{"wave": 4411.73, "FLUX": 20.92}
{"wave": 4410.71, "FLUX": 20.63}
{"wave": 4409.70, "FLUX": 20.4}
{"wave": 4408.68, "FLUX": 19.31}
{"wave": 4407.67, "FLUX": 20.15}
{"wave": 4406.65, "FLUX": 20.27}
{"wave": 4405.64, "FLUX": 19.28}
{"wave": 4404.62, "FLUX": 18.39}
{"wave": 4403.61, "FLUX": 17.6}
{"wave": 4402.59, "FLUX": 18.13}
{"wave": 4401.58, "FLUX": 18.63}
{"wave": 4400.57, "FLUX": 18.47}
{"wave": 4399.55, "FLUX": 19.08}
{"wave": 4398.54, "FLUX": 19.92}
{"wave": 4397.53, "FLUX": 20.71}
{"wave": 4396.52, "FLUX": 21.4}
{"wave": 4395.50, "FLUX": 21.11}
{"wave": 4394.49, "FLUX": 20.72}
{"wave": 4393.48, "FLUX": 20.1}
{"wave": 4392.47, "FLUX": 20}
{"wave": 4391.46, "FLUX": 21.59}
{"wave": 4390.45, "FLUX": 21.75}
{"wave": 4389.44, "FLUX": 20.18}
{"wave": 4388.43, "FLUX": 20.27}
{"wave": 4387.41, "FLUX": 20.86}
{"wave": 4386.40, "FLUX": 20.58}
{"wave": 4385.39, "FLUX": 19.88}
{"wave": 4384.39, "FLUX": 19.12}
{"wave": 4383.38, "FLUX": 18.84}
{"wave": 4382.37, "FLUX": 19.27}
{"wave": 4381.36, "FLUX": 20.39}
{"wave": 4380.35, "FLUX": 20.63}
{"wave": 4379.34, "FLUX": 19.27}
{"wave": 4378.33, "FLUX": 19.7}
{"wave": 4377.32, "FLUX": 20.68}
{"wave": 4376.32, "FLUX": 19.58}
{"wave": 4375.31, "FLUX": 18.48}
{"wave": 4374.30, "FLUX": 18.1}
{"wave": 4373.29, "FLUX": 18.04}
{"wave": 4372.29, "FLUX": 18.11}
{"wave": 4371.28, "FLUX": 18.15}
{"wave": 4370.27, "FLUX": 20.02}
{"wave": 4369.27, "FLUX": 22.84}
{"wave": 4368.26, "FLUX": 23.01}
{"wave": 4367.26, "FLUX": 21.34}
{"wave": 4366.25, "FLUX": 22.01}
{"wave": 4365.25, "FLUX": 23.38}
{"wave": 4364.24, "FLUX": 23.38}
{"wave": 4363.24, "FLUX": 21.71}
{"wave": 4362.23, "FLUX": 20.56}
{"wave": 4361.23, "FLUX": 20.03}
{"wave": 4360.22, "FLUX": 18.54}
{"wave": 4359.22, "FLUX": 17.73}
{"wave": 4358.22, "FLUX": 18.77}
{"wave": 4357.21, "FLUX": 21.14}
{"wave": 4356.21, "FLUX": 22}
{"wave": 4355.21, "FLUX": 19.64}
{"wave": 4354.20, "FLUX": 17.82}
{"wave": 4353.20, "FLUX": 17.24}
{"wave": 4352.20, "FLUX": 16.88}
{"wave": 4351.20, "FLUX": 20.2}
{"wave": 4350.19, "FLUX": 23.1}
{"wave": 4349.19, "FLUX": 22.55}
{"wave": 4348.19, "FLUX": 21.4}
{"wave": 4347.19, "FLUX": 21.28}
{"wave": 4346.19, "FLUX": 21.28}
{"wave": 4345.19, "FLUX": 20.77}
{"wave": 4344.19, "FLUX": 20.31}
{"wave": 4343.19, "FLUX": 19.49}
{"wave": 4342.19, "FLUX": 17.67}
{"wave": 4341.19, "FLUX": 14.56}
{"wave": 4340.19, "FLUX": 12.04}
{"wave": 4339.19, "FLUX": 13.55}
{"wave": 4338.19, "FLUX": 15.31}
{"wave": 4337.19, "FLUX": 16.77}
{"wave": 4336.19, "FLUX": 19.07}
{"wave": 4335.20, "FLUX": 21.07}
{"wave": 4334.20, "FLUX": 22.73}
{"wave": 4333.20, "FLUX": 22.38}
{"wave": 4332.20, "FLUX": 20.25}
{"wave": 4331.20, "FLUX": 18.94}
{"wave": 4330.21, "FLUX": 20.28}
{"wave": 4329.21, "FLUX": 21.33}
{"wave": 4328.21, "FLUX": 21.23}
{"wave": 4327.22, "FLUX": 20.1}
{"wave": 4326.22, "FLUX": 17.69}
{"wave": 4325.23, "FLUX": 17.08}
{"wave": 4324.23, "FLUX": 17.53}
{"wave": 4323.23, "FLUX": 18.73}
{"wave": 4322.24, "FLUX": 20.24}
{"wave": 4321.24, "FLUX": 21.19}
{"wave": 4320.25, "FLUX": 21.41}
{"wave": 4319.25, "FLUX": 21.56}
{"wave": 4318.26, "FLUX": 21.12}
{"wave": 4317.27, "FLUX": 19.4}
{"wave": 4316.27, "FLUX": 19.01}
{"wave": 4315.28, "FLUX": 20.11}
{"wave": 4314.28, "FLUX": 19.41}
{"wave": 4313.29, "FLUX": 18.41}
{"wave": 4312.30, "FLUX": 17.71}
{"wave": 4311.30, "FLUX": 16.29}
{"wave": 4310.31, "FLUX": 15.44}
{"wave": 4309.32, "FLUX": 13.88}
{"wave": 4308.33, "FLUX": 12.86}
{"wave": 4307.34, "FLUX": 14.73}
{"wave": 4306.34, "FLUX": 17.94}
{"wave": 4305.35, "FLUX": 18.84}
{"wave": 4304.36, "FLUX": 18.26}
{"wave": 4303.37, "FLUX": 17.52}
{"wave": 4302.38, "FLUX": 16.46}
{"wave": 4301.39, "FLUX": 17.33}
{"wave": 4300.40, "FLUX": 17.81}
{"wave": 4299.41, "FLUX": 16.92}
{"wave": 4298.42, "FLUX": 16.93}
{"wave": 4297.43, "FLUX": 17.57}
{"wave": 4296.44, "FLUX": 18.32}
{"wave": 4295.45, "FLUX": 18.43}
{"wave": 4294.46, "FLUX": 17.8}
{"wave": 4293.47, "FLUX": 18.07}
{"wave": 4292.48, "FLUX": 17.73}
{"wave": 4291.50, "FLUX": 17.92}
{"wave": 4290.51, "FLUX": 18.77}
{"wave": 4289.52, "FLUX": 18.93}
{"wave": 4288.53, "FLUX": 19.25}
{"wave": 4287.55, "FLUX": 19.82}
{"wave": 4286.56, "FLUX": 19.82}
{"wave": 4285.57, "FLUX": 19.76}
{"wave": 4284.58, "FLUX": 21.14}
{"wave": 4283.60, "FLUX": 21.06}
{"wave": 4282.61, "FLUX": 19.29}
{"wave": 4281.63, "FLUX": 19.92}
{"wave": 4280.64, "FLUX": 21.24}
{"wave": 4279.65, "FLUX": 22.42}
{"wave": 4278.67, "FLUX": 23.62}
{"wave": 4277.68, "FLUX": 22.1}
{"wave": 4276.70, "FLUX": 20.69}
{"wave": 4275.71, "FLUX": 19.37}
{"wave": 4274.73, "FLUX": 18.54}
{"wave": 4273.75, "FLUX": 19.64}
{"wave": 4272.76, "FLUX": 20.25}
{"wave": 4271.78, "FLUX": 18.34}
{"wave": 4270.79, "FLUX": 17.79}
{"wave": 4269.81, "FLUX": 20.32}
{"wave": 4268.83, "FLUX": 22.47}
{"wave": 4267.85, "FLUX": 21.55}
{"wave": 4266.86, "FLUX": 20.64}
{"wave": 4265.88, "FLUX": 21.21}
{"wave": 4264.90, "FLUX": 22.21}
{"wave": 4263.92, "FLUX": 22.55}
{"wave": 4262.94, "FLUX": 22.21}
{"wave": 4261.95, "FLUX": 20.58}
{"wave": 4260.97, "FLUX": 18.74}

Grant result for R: 1.4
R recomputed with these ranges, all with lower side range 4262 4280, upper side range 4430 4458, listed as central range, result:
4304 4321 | 2.2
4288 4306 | 2.5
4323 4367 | 2.6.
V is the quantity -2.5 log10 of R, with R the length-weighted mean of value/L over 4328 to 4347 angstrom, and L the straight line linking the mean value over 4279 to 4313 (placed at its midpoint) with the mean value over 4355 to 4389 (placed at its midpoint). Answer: 0.02 mag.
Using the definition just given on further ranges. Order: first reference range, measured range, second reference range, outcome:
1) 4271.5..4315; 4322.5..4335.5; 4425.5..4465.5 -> -0.05 mag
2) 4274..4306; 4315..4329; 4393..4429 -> -0.02 mag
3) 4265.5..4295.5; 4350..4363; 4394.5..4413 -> 0.02 mag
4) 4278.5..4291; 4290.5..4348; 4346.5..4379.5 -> 0.10 mag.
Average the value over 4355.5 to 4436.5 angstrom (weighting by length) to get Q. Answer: 20.3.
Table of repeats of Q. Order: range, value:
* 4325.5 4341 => 18.7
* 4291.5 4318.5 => 17.5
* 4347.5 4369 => 20.6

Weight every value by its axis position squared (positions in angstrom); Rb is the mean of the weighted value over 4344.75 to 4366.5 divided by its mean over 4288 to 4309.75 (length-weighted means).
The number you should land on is 1.21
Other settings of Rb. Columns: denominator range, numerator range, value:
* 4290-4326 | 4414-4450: 1.21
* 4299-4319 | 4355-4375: 1.20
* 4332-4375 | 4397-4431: 1.05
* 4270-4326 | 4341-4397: 1.11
